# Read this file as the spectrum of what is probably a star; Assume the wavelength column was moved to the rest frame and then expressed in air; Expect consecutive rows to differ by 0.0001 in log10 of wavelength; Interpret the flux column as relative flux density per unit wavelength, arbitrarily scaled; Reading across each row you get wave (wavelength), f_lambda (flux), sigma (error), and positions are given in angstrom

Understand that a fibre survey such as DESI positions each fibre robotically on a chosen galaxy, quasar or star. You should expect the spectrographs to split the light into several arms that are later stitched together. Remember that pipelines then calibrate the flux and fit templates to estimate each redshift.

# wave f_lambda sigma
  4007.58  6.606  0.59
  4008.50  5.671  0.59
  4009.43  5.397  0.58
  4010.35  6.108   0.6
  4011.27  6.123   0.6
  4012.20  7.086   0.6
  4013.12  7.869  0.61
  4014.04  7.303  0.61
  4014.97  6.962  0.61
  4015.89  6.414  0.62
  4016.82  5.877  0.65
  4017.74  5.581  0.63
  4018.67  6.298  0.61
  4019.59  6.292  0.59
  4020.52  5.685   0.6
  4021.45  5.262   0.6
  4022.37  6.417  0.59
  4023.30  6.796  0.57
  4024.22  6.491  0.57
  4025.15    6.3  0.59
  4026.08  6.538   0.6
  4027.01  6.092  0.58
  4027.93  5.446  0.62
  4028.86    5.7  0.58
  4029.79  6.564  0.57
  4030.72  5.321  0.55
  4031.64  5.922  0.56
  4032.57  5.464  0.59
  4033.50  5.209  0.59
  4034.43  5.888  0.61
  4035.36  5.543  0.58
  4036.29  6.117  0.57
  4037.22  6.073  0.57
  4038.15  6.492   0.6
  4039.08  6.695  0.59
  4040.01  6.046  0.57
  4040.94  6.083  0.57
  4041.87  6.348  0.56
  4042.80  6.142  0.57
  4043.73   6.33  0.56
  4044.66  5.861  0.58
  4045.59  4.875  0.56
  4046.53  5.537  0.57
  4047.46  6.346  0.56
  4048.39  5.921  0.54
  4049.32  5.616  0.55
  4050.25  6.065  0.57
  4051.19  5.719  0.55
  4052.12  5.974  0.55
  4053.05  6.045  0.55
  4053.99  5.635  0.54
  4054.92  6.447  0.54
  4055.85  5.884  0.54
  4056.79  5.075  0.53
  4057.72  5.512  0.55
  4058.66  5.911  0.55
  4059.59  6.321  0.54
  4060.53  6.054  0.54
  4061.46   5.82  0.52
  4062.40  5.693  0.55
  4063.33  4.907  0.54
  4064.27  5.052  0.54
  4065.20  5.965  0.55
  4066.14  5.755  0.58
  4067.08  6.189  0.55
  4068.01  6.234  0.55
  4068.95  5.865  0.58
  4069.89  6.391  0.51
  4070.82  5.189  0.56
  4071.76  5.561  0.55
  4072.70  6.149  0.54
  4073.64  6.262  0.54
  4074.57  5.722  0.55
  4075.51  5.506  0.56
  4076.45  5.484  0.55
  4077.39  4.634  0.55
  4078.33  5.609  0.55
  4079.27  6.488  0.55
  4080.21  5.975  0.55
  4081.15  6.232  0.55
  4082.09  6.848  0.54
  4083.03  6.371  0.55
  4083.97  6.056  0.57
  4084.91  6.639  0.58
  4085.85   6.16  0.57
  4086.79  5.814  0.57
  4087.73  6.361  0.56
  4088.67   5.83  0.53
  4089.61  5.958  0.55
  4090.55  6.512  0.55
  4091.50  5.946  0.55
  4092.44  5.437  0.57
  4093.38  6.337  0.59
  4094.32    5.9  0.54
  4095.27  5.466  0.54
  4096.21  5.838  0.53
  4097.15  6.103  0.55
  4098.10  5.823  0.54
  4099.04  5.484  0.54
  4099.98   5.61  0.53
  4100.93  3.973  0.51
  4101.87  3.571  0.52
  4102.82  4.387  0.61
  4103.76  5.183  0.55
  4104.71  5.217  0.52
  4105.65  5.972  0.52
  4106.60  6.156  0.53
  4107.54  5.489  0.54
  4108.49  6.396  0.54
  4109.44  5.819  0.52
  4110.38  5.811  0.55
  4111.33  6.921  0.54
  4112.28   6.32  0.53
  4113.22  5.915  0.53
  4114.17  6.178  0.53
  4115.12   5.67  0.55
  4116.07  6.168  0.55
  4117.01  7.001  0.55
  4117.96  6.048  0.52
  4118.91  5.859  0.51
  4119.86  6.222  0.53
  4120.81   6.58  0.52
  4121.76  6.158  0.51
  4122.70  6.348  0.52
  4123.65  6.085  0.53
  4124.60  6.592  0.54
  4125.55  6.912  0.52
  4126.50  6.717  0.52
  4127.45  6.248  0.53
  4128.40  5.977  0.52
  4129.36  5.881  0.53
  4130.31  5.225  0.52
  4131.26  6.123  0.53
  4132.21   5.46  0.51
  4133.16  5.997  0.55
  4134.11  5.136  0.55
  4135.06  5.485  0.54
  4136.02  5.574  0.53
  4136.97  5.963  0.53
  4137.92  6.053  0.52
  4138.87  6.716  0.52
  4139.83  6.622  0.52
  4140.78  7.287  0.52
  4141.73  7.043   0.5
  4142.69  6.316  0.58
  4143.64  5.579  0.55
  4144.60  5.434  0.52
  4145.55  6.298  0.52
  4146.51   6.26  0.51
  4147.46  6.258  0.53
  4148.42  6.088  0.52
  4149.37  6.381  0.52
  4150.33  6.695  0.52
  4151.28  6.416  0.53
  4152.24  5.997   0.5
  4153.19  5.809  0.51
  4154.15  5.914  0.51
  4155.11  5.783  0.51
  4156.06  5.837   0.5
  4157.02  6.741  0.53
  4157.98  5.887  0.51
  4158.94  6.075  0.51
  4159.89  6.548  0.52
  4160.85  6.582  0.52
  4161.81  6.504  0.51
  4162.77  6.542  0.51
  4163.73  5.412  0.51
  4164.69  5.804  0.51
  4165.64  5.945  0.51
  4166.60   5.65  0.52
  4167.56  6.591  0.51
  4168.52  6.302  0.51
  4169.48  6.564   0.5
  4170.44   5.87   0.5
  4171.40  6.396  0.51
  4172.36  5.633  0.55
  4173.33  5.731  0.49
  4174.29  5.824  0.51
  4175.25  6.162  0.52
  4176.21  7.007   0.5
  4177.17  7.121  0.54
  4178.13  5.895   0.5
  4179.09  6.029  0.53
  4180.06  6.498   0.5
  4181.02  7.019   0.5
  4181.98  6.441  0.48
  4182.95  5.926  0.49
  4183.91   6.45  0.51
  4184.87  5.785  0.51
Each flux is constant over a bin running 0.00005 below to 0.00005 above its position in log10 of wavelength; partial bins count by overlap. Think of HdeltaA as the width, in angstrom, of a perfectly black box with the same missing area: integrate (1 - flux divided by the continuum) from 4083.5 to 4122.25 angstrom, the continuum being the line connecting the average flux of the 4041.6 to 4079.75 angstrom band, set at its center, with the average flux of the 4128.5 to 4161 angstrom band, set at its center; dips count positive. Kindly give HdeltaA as 0.6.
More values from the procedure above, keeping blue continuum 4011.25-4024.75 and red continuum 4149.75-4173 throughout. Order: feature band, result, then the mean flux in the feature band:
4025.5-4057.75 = 2.44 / 5.91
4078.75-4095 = 0.36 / 6.16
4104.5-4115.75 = 0.43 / 6.01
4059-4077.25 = 1.61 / 5.78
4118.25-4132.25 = 0.09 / 6.18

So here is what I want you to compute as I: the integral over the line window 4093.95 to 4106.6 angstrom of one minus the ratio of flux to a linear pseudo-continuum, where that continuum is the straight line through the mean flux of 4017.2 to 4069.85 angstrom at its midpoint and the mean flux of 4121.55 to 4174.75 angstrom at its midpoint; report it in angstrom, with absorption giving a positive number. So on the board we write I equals 1.5 angstrom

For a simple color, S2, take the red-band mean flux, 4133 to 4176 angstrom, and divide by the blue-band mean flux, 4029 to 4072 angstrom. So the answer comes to 1.0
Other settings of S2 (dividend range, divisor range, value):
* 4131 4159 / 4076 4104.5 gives 1.07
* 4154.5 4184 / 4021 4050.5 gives 1.04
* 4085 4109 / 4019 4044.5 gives 0.93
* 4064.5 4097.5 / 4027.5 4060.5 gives 1.01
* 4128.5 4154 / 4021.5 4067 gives 1.03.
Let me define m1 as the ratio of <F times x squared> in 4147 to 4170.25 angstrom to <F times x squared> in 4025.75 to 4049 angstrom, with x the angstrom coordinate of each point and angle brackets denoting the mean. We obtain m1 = 1.10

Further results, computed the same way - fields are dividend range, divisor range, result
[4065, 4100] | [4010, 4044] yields 0.99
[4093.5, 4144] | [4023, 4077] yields 1.04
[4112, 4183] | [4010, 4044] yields 1.06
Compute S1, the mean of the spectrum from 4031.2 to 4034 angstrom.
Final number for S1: 5.52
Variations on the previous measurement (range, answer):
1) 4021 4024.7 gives 6.25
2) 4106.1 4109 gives 6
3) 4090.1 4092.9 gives 5.95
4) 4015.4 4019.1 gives 6.05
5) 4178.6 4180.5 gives 6.24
